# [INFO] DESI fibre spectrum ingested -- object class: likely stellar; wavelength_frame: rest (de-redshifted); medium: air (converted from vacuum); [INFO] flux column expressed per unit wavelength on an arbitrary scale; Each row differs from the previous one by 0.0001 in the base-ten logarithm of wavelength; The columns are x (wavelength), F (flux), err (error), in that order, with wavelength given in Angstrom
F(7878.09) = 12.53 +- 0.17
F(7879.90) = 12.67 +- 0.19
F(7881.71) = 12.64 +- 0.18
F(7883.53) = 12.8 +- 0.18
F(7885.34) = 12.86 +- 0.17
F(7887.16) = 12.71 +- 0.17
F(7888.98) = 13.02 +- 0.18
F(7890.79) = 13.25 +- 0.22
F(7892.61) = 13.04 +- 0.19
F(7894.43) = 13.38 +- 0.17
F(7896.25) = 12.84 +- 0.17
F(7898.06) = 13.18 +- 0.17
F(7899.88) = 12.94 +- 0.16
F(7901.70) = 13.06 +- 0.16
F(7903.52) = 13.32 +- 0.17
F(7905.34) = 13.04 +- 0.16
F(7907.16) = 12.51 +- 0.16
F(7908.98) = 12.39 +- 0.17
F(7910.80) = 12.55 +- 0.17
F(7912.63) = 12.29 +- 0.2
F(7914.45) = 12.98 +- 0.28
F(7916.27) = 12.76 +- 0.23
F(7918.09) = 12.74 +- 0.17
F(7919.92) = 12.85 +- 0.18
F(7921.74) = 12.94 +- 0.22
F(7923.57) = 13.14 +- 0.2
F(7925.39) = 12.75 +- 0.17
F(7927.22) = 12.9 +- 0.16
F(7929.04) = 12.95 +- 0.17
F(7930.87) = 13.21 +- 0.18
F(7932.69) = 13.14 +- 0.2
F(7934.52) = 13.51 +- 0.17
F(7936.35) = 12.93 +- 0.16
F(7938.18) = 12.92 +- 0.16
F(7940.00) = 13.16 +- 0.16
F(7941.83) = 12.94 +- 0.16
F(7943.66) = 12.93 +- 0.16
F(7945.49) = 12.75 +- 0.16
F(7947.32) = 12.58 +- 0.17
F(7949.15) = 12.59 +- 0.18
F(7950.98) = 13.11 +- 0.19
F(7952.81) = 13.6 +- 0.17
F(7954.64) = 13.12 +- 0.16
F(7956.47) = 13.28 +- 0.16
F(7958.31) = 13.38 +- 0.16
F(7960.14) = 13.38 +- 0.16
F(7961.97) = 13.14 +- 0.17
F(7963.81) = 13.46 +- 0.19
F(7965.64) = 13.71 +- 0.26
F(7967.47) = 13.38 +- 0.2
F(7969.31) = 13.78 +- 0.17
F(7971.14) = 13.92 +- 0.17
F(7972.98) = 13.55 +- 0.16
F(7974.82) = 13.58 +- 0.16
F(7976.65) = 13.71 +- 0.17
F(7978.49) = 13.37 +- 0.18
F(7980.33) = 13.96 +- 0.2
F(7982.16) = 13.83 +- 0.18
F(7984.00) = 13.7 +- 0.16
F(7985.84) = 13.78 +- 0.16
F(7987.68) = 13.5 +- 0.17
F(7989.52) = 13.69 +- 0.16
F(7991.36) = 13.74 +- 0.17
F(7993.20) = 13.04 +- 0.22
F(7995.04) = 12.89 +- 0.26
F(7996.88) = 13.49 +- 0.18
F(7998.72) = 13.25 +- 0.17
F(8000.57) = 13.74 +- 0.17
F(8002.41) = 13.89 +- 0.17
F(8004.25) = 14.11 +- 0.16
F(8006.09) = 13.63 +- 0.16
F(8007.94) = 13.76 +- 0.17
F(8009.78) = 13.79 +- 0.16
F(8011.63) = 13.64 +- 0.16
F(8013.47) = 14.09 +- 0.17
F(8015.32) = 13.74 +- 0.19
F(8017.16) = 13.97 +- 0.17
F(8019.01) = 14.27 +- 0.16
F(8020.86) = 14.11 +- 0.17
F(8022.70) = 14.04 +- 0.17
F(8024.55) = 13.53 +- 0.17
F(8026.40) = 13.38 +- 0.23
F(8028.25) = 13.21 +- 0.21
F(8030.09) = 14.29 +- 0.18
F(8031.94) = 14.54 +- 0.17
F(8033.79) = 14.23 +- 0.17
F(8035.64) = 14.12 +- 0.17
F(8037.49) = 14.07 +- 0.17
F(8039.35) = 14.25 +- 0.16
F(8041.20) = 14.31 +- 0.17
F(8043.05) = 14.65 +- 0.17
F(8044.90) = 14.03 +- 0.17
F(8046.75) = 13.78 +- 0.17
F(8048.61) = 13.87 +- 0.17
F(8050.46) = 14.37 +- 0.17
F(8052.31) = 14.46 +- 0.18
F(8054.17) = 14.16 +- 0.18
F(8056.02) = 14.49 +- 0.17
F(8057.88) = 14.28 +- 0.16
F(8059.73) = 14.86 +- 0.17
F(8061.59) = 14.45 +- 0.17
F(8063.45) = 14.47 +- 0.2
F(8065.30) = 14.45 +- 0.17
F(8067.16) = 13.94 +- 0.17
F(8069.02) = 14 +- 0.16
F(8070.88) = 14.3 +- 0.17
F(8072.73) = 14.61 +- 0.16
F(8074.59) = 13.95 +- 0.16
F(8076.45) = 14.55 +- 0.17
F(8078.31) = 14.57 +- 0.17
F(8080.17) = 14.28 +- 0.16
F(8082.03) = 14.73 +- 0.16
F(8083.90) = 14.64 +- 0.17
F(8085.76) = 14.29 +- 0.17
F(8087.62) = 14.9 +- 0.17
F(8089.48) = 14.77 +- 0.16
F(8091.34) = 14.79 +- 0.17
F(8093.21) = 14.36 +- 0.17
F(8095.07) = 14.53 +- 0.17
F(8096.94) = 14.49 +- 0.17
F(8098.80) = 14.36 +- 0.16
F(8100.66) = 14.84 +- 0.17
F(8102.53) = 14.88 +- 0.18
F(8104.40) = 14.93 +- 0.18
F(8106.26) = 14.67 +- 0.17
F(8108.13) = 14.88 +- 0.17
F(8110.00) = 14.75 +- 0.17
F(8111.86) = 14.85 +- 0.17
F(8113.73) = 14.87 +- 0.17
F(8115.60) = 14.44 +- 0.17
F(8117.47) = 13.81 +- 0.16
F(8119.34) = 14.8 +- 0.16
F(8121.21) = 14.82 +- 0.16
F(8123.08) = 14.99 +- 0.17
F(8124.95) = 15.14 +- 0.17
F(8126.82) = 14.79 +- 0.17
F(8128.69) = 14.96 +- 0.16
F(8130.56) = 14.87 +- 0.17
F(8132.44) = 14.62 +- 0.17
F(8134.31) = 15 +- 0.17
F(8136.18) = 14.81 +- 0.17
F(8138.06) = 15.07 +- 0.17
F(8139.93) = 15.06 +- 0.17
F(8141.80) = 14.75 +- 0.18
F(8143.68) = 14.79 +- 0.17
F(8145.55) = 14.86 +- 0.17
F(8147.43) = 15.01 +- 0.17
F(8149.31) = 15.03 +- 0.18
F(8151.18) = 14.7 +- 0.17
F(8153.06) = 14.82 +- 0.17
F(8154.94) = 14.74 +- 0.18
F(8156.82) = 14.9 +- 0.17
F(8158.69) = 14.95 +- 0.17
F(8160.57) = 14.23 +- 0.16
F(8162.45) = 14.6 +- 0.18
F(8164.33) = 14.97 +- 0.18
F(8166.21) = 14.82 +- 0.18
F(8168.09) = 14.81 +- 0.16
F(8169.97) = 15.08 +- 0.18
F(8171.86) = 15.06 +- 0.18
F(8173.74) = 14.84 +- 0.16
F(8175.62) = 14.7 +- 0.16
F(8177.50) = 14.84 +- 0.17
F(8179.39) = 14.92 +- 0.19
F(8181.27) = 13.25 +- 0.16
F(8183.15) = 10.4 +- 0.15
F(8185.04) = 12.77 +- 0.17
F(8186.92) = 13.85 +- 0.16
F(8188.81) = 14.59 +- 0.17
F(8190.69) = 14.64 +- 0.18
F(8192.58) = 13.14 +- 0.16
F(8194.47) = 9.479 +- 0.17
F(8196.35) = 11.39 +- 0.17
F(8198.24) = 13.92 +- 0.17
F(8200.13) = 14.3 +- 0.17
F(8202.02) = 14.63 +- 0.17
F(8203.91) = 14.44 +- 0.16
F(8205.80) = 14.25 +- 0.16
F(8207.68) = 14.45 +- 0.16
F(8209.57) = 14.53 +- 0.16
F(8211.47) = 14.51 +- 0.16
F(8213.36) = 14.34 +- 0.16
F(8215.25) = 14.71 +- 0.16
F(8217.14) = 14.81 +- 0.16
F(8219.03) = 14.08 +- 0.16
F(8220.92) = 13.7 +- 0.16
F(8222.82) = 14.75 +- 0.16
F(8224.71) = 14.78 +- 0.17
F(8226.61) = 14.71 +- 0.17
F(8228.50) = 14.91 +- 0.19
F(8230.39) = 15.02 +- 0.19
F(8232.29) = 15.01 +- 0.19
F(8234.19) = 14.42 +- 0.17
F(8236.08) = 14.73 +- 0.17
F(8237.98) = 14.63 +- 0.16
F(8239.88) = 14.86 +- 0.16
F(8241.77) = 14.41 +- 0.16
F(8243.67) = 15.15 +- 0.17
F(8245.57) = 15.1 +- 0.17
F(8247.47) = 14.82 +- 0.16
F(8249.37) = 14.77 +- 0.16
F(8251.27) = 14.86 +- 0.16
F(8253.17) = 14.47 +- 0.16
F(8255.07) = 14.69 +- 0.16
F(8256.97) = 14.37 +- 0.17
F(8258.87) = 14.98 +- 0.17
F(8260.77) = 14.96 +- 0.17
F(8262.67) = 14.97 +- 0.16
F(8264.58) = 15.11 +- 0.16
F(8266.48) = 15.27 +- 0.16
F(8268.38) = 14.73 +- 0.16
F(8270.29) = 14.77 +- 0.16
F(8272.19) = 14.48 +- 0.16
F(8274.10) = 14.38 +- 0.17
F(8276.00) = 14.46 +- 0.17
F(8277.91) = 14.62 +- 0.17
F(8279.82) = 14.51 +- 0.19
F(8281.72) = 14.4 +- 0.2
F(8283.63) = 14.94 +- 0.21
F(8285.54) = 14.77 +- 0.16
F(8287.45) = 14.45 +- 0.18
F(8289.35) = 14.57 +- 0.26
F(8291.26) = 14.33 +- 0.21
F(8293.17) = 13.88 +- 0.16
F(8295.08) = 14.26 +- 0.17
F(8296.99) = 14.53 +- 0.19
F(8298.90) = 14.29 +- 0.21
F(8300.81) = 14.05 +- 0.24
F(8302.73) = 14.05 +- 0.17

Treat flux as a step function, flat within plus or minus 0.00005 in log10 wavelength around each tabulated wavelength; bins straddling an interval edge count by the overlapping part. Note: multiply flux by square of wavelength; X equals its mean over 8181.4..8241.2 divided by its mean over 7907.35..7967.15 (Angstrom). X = 1.2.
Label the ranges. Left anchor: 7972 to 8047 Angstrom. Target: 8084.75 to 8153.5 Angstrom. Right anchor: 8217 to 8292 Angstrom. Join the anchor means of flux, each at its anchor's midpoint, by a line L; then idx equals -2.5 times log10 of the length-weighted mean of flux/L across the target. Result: -0.04 mag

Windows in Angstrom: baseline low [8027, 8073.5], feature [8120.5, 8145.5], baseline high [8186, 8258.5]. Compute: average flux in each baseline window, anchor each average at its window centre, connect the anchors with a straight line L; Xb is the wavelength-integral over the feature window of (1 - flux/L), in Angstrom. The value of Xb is -1.1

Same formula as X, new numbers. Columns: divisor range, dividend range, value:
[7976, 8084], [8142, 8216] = 1.05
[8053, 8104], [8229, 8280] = 1.06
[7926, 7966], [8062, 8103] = 1.14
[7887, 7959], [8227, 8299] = 1.23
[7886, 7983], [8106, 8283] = 1.18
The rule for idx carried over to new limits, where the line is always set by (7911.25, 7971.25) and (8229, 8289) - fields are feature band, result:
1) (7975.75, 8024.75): -0.03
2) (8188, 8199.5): 0.12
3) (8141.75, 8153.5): -0.05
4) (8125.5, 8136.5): -0.06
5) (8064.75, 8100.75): -0.05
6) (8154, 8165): -0.04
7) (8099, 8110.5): -0.06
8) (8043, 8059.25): -0.04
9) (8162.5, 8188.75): 0.01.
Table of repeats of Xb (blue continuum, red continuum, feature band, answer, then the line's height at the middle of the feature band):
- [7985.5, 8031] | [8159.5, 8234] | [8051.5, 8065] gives -0.61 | 13.8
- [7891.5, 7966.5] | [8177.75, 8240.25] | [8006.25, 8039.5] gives -1.45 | 13.4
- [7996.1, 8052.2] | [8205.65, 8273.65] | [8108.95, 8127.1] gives -0.57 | 14.3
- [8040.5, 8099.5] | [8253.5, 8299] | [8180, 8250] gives 2.10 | 14.6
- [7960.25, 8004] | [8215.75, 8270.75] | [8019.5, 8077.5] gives -1.31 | 13.9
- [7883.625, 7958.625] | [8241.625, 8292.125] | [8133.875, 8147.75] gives -0.82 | 14.1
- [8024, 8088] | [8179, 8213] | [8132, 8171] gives -3.09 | 13.8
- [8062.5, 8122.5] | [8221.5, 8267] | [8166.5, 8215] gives 2.66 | 14.7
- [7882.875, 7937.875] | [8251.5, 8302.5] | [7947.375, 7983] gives -0.71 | 13.2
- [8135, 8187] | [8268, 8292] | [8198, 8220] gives 0.18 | 14.5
